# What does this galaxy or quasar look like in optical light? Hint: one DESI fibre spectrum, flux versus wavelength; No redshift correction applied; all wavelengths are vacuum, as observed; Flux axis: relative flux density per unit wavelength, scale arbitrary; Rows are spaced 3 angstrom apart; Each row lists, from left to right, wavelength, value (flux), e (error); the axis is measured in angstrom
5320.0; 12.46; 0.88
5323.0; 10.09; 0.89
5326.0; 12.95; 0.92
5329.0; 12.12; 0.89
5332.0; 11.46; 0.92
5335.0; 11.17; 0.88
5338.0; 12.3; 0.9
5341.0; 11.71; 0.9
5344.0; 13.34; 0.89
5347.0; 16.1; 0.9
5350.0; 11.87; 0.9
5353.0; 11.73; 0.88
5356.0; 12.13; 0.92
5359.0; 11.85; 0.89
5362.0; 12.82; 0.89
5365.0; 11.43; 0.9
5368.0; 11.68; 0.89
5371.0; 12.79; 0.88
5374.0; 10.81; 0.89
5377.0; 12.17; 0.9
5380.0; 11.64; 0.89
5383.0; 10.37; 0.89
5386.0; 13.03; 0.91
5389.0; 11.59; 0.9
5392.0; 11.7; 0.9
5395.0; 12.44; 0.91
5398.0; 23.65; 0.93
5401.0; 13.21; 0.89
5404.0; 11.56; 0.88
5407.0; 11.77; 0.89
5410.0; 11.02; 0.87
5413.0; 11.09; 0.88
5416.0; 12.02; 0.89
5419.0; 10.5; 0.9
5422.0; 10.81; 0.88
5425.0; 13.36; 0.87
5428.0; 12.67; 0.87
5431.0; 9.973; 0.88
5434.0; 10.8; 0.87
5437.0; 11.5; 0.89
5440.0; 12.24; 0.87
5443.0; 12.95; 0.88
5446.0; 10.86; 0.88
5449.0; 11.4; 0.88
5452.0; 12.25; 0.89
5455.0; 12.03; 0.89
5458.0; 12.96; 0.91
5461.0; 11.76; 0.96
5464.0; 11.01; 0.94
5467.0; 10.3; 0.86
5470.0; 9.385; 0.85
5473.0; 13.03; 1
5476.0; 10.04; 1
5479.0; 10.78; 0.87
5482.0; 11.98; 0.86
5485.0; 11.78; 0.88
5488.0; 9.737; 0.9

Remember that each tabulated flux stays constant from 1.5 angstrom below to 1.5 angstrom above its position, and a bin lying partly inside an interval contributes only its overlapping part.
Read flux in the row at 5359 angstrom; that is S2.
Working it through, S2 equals 11.85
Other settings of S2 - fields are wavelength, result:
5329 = 12.12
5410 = 11.02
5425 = 13.36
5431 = 9.973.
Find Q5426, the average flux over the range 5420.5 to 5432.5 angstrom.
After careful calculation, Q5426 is 11.7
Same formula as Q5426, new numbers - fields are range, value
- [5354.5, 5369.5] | 12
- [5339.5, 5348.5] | 13.7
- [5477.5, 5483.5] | 11.4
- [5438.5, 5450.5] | 11.9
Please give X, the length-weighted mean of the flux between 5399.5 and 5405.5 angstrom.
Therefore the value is 12.4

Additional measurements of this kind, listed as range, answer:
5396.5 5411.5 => 14.2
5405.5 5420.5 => 11.3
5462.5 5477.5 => 10.8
